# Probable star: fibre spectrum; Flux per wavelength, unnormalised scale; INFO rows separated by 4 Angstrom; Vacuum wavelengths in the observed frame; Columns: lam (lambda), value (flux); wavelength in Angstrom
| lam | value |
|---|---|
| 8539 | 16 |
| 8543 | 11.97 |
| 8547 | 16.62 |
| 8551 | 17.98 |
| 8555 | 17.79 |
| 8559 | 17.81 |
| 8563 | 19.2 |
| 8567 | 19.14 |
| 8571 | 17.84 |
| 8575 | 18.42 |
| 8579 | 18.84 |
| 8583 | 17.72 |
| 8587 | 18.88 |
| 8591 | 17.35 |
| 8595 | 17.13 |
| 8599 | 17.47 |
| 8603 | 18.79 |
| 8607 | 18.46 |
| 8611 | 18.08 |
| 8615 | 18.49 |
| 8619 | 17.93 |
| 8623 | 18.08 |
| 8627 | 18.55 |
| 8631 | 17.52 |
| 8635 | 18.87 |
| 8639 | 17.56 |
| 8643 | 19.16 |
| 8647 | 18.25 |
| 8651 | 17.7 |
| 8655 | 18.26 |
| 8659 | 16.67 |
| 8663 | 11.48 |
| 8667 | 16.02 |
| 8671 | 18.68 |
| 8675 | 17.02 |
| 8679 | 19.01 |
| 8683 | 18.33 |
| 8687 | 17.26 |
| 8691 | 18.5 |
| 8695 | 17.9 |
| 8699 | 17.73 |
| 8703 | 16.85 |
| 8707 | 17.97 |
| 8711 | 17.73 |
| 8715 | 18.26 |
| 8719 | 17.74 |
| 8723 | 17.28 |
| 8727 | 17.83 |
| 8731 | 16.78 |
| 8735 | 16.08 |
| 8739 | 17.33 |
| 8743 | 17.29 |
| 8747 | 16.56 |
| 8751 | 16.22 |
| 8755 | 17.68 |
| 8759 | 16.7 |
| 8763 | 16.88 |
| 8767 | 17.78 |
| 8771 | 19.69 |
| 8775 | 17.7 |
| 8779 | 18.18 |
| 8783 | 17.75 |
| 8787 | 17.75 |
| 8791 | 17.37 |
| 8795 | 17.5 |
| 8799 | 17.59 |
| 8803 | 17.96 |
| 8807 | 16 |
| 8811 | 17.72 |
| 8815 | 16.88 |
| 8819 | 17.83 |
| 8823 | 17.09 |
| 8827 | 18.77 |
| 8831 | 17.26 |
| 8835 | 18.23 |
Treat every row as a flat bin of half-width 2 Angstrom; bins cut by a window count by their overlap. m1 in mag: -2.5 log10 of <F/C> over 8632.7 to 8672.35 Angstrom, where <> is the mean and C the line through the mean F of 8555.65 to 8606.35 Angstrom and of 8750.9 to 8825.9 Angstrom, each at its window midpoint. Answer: 0.045 mag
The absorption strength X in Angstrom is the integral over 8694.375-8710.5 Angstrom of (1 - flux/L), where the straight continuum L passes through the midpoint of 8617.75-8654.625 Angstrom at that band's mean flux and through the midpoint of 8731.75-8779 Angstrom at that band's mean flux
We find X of 0.1 Angstrom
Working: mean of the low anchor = 18.2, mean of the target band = 17.6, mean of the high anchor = 17.3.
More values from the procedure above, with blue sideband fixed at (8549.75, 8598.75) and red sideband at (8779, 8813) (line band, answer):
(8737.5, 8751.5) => 0.6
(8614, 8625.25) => -0.1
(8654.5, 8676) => 2.0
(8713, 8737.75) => 0.5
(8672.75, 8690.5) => -0.1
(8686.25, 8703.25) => 0.0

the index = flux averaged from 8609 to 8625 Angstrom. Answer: 18.1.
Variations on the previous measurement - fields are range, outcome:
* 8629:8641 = 18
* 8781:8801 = 17.6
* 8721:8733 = 17.3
